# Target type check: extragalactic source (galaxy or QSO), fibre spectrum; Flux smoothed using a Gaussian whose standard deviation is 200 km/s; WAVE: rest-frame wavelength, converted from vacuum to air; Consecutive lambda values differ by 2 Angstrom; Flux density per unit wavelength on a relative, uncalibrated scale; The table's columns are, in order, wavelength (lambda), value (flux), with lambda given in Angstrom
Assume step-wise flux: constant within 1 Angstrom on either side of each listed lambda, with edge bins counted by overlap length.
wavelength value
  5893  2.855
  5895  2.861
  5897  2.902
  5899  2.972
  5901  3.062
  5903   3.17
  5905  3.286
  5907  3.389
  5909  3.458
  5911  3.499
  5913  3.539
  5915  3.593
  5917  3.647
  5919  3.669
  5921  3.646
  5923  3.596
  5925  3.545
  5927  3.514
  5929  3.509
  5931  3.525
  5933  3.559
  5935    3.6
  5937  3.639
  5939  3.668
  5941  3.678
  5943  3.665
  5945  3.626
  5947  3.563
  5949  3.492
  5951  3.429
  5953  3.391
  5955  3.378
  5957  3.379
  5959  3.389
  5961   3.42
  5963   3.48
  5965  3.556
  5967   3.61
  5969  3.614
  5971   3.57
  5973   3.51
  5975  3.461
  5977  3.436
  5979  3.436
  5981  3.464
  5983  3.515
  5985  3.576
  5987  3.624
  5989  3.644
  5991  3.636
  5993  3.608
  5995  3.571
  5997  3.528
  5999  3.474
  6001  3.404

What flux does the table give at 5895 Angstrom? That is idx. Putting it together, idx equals 2.861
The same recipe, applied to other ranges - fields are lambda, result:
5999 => 3.474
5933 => 3.559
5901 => 3.062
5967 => 3.61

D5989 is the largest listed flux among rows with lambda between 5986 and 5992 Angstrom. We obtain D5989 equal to 3.644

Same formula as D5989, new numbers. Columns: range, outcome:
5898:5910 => 3.458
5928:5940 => 3.668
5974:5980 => 3.461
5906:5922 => 3.669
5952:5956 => 3.391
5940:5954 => 3.678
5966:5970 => 3.614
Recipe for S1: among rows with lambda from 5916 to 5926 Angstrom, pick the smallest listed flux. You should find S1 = 3.545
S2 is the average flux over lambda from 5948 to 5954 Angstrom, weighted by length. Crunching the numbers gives 3.44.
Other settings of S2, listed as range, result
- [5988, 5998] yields 3.6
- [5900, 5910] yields 3.27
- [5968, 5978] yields 3.52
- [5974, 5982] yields 3.45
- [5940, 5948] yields 3.63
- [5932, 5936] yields 3.58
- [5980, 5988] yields 3.54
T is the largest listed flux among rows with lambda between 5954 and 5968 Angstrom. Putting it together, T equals 3.61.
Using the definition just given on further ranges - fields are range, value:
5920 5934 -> 3.646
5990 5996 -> 3.636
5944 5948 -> 3.626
